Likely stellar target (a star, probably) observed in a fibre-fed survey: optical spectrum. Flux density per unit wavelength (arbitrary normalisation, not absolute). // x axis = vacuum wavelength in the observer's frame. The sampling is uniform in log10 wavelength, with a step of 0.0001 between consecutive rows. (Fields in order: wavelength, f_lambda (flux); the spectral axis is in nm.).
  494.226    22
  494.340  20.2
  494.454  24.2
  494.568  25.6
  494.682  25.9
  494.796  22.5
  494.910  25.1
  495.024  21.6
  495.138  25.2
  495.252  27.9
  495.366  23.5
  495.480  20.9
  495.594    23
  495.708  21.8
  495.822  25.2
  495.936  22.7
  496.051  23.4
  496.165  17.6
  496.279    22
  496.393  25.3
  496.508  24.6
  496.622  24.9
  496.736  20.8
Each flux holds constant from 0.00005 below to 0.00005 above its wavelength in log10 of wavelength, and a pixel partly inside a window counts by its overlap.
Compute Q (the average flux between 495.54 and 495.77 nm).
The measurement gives 22.5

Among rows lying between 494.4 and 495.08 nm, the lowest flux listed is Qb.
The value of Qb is 21.6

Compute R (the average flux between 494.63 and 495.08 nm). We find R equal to 23.7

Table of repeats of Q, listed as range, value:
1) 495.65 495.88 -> 23.5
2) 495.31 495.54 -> 22.2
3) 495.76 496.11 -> 23.7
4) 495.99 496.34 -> 21.1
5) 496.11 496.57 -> 22.4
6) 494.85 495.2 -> 24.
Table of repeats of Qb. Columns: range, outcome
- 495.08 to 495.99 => 20.9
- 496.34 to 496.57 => 24.6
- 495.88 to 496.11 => 22.7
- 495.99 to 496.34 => 17.6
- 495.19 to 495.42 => 23.5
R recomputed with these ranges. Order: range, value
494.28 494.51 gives 22.2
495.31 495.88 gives 22.9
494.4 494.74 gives 25.2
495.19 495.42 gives 25.7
